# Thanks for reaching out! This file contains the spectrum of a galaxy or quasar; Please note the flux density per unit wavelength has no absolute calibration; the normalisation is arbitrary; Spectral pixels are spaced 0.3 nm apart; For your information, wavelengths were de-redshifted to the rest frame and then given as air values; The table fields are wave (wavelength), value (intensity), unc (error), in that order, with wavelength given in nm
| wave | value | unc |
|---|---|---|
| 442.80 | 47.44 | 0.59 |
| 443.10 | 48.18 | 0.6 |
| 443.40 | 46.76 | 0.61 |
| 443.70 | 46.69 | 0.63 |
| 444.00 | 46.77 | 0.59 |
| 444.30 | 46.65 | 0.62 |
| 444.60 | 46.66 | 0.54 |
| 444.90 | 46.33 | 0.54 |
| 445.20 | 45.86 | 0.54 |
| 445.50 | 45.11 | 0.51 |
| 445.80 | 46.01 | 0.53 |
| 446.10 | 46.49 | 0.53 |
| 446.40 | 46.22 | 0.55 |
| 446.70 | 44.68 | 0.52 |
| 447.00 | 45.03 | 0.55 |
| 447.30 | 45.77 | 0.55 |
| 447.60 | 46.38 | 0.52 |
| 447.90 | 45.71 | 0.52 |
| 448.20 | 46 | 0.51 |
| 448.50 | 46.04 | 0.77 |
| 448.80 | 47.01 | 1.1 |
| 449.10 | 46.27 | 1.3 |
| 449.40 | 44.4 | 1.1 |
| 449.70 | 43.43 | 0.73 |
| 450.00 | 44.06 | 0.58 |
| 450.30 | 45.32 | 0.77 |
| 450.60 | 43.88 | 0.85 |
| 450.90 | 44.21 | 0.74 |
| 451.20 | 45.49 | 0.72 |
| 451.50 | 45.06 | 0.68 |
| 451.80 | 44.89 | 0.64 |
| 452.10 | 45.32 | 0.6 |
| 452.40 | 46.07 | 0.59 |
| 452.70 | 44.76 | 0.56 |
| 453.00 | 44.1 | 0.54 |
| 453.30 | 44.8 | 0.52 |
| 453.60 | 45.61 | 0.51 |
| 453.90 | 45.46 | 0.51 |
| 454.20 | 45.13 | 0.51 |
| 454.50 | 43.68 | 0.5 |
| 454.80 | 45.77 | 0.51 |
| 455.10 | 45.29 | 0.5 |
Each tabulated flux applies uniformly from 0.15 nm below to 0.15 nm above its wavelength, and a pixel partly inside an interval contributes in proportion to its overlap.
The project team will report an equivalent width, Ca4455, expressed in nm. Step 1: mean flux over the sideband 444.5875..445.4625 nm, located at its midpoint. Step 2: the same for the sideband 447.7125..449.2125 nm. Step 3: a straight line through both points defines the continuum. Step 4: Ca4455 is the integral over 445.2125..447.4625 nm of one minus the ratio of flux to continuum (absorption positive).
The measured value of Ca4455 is 0.02 nm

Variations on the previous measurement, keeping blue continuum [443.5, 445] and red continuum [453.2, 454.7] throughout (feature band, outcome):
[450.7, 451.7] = 0.01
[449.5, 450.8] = 0.04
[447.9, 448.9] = -0.01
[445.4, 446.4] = 0.01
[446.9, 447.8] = 0.01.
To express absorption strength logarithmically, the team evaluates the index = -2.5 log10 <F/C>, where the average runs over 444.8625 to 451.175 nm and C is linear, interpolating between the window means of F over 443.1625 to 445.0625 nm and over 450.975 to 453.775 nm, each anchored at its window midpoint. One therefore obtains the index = 0.01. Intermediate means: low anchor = 46.7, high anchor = 45.1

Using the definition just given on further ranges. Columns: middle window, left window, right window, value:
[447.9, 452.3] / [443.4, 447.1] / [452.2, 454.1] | 0.009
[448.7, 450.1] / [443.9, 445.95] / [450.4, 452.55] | 0.009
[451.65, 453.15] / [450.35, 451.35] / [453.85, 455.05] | -0.006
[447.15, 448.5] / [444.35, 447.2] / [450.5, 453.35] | -0.011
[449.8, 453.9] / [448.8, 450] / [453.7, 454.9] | 0.002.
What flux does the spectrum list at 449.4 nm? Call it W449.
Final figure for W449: 44.4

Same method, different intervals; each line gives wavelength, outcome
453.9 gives 45.46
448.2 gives 46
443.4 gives 46.76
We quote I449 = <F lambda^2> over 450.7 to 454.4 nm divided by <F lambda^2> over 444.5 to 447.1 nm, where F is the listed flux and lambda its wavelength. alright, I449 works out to 1.01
